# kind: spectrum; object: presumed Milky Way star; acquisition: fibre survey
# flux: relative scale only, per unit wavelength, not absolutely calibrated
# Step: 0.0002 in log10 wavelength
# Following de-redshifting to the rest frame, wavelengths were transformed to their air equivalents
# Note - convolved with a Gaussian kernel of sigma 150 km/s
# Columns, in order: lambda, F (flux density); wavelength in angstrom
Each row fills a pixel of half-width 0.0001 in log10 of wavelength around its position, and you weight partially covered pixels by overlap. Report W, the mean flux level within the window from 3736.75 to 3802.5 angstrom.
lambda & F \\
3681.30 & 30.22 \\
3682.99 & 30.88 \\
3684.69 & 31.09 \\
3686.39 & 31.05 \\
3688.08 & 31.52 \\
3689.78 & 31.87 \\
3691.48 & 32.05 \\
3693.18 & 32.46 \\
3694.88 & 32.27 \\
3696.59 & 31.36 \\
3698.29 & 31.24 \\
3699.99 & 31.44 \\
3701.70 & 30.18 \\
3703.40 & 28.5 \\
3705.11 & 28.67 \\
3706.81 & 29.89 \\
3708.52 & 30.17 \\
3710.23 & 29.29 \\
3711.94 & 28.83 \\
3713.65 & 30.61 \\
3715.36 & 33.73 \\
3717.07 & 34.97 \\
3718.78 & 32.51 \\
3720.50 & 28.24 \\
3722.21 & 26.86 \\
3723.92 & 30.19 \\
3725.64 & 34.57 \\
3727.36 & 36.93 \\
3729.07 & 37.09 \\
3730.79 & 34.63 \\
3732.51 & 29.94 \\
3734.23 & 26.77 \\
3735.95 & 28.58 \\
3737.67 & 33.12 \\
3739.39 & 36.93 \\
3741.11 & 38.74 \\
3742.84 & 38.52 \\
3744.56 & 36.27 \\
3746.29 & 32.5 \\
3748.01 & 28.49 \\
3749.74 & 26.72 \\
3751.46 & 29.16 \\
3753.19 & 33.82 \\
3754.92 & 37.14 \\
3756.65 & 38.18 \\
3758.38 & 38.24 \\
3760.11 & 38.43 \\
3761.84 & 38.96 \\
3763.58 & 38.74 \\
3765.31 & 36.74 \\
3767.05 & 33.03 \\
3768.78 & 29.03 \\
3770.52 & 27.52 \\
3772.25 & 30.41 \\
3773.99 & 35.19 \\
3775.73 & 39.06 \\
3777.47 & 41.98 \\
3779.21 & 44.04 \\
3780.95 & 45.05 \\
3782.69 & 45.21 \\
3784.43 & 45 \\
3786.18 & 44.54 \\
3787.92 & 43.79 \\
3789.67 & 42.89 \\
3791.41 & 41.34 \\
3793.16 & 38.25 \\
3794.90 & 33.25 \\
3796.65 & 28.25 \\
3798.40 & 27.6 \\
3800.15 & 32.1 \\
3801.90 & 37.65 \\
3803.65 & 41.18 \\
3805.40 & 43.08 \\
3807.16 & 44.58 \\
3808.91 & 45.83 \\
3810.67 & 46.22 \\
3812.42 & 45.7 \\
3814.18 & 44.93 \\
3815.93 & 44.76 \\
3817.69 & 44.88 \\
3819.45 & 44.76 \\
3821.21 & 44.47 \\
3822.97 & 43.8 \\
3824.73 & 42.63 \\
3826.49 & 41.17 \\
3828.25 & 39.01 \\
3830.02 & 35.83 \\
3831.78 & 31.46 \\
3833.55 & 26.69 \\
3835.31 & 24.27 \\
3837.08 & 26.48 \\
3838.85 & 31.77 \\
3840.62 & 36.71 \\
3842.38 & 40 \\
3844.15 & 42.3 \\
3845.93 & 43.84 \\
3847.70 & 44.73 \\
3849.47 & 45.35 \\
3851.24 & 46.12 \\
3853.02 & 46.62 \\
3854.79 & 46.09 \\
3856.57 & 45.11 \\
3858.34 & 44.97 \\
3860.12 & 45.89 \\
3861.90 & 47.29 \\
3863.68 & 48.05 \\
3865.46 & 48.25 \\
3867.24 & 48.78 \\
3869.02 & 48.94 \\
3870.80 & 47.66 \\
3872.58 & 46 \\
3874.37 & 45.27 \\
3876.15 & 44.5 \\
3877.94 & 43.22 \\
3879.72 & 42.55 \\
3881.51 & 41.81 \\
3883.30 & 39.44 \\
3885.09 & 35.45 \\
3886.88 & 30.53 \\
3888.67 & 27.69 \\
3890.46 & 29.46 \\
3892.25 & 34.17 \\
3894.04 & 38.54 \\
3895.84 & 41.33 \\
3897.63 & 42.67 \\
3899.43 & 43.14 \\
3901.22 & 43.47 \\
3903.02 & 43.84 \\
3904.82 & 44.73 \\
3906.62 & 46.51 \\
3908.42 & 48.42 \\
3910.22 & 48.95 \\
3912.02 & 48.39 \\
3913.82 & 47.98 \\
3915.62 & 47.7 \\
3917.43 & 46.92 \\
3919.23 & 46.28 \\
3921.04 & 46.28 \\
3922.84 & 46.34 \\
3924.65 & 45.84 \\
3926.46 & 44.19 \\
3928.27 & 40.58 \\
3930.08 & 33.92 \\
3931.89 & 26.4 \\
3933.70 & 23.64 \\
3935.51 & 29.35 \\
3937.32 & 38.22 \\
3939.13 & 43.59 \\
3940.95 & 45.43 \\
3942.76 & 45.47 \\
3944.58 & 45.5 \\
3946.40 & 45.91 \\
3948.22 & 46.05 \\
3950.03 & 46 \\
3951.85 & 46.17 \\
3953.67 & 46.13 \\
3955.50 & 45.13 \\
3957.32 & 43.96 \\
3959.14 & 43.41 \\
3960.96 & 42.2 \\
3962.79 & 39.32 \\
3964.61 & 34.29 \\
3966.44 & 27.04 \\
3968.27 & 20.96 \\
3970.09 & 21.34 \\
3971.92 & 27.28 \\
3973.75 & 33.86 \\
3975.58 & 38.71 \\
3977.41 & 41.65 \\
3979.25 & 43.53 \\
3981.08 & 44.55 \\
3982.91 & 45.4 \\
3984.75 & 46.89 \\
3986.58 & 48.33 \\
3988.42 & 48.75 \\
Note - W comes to 36.5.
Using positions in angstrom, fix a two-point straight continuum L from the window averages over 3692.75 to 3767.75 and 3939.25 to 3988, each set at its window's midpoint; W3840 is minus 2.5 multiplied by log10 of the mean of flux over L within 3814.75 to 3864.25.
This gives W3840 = -0.12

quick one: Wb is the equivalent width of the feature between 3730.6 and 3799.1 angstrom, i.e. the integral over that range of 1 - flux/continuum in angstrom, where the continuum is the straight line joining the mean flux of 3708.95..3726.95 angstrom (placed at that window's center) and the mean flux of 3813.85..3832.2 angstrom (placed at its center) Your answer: -0.1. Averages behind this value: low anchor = 31.1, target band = 35.9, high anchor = 41.8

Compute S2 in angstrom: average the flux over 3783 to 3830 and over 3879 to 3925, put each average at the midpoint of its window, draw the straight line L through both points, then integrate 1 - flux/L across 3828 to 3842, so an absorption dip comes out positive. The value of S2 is 3.37 angstrom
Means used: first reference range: 41.2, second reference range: 42.2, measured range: 31.5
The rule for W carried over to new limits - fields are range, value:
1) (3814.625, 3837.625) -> 38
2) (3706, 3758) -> 32.5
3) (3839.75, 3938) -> 42.4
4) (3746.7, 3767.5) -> 34.8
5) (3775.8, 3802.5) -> 39.4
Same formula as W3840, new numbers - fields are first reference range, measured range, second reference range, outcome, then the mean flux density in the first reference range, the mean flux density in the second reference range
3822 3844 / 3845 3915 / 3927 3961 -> -0.158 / 35.3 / 40.9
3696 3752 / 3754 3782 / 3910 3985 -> -0.110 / 31.7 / 40.6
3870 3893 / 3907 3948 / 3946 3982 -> -0.099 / 39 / 38.8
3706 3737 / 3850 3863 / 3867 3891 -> -0.169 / 31.3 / 40.7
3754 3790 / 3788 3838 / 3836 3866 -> 0.054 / 38.7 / 42.7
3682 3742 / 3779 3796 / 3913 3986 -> -0.219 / 31.6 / 40.4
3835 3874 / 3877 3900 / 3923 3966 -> 0.129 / 43.3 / 40.8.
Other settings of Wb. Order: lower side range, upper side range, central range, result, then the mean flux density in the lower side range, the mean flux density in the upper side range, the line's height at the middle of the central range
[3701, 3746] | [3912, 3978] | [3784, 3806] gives -2.3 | 32.1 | 39.9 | 34.6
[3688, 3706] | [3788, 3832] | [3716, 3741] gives 0.9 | 31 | 40.4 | 33.6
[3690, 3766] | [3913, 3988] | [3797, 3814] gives -2.3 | 32.8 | 40.6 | 35.5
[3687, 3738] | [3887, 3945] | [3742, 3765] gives -1.2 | 31.3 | 41.2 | 33.3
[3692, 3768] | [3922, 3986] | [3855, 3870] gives -4.2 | 32.8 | 39.4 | 36.7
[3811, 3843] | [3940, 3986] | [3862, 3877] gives -3.2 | 38.4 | 40.3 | 39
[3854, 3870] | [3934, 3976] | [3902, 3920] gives -1.8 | 47.1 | 38.7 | 42.7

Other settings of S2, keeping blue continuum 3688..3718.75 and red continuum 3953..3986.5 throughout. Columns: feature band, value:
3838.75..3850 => -2.0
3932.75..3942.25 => 0.3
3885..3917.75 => -4.6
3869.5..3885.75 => -3.3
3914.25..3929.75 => -3.4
